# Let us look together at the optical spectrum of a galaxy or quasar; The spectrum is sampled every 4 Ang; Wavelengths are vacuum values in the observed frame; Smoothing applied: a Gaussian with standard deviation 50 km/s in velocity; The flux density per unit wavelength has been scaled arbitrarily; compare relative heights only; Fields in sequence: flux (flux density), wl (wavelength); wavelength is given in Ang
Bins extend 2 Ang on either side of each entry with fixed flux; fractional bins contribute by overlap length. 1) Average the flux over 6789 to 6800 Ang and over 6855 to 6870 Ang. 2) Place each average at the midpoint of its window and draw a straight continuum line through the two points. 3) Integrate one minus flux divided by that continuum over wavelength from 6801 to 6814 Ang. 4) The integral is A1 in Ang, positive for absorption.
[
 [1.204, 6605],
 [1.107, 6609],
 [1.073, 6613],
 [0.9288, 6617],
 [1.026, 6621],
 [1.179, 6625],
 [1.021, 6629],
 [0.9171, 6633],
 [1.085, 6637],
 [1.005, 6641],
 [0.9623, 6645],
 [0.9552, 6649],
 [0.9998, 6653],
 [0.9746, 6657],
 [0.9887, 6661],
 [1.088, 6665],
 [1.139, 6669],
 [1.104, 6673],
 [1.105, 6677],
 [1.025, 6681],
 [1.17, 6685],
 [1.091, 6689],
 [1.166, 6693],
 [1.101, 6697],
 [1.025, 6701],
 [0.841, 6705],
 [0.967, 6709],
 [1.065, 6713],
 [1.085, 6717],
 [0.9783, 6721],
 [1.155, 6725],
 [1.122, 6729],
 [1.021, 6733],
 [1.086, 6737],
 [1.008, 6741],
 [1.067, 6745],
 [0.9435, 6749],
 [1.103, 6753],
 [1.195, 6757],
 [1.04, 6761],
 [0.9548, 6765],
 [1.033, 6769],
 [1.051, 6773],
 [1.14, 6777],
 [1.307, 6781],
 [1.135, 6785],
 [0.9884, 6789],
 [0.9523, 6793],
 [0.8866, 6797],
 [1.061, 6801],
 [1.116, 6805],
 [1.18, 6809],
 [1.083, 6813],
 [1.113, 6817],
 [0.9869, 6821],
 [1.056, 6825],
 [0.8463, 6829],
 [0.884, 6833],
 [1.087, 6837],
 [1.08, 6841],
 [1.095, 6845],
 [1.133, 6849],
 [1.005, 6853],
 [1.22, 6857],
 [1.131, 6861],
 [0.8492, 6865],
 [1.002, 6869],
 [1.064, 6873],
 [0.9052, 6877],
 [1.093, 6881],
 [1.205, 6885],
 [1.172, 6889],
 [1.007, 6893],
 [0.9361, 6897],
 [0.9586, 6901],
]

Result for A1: -2.07 Ang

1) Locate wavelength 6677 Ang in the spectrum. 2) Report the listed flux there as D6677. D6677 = 1.105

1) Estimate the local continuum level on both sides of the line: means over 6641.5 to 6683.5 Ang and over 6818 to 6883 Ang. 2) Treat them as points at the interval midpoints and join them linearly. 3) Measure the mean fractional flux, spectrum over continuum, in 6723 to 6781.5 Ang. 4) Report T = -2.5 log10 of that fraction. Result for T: -0.05 mag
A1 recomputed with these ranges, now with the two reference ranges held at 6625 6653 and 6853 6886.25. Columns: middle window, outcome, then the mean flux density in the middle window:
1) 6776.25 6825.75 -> -1.82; 1.08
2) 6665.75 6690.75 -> -2.27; 1.1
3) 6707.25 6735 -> -0.96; 1.06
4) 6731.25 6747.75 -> -0.25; 1.04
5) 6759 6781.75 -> -0.96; 1.08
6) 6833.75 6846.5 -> -0.26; 1.07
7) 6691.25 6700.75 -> -0.90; 1.11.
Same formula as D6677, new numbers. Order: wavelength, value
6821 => 0.9869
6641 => 1.005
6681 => 1.025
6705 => 0.841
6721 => 0.9783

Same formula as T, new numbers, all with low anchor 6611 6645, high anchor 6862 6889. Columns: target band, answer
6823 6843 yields 0.046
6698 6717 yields 0.038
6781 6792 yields -0.066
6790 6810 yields 0.003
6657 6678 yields -0.048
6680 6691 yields -0.076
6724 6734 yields -0.074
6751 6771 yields -0.036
